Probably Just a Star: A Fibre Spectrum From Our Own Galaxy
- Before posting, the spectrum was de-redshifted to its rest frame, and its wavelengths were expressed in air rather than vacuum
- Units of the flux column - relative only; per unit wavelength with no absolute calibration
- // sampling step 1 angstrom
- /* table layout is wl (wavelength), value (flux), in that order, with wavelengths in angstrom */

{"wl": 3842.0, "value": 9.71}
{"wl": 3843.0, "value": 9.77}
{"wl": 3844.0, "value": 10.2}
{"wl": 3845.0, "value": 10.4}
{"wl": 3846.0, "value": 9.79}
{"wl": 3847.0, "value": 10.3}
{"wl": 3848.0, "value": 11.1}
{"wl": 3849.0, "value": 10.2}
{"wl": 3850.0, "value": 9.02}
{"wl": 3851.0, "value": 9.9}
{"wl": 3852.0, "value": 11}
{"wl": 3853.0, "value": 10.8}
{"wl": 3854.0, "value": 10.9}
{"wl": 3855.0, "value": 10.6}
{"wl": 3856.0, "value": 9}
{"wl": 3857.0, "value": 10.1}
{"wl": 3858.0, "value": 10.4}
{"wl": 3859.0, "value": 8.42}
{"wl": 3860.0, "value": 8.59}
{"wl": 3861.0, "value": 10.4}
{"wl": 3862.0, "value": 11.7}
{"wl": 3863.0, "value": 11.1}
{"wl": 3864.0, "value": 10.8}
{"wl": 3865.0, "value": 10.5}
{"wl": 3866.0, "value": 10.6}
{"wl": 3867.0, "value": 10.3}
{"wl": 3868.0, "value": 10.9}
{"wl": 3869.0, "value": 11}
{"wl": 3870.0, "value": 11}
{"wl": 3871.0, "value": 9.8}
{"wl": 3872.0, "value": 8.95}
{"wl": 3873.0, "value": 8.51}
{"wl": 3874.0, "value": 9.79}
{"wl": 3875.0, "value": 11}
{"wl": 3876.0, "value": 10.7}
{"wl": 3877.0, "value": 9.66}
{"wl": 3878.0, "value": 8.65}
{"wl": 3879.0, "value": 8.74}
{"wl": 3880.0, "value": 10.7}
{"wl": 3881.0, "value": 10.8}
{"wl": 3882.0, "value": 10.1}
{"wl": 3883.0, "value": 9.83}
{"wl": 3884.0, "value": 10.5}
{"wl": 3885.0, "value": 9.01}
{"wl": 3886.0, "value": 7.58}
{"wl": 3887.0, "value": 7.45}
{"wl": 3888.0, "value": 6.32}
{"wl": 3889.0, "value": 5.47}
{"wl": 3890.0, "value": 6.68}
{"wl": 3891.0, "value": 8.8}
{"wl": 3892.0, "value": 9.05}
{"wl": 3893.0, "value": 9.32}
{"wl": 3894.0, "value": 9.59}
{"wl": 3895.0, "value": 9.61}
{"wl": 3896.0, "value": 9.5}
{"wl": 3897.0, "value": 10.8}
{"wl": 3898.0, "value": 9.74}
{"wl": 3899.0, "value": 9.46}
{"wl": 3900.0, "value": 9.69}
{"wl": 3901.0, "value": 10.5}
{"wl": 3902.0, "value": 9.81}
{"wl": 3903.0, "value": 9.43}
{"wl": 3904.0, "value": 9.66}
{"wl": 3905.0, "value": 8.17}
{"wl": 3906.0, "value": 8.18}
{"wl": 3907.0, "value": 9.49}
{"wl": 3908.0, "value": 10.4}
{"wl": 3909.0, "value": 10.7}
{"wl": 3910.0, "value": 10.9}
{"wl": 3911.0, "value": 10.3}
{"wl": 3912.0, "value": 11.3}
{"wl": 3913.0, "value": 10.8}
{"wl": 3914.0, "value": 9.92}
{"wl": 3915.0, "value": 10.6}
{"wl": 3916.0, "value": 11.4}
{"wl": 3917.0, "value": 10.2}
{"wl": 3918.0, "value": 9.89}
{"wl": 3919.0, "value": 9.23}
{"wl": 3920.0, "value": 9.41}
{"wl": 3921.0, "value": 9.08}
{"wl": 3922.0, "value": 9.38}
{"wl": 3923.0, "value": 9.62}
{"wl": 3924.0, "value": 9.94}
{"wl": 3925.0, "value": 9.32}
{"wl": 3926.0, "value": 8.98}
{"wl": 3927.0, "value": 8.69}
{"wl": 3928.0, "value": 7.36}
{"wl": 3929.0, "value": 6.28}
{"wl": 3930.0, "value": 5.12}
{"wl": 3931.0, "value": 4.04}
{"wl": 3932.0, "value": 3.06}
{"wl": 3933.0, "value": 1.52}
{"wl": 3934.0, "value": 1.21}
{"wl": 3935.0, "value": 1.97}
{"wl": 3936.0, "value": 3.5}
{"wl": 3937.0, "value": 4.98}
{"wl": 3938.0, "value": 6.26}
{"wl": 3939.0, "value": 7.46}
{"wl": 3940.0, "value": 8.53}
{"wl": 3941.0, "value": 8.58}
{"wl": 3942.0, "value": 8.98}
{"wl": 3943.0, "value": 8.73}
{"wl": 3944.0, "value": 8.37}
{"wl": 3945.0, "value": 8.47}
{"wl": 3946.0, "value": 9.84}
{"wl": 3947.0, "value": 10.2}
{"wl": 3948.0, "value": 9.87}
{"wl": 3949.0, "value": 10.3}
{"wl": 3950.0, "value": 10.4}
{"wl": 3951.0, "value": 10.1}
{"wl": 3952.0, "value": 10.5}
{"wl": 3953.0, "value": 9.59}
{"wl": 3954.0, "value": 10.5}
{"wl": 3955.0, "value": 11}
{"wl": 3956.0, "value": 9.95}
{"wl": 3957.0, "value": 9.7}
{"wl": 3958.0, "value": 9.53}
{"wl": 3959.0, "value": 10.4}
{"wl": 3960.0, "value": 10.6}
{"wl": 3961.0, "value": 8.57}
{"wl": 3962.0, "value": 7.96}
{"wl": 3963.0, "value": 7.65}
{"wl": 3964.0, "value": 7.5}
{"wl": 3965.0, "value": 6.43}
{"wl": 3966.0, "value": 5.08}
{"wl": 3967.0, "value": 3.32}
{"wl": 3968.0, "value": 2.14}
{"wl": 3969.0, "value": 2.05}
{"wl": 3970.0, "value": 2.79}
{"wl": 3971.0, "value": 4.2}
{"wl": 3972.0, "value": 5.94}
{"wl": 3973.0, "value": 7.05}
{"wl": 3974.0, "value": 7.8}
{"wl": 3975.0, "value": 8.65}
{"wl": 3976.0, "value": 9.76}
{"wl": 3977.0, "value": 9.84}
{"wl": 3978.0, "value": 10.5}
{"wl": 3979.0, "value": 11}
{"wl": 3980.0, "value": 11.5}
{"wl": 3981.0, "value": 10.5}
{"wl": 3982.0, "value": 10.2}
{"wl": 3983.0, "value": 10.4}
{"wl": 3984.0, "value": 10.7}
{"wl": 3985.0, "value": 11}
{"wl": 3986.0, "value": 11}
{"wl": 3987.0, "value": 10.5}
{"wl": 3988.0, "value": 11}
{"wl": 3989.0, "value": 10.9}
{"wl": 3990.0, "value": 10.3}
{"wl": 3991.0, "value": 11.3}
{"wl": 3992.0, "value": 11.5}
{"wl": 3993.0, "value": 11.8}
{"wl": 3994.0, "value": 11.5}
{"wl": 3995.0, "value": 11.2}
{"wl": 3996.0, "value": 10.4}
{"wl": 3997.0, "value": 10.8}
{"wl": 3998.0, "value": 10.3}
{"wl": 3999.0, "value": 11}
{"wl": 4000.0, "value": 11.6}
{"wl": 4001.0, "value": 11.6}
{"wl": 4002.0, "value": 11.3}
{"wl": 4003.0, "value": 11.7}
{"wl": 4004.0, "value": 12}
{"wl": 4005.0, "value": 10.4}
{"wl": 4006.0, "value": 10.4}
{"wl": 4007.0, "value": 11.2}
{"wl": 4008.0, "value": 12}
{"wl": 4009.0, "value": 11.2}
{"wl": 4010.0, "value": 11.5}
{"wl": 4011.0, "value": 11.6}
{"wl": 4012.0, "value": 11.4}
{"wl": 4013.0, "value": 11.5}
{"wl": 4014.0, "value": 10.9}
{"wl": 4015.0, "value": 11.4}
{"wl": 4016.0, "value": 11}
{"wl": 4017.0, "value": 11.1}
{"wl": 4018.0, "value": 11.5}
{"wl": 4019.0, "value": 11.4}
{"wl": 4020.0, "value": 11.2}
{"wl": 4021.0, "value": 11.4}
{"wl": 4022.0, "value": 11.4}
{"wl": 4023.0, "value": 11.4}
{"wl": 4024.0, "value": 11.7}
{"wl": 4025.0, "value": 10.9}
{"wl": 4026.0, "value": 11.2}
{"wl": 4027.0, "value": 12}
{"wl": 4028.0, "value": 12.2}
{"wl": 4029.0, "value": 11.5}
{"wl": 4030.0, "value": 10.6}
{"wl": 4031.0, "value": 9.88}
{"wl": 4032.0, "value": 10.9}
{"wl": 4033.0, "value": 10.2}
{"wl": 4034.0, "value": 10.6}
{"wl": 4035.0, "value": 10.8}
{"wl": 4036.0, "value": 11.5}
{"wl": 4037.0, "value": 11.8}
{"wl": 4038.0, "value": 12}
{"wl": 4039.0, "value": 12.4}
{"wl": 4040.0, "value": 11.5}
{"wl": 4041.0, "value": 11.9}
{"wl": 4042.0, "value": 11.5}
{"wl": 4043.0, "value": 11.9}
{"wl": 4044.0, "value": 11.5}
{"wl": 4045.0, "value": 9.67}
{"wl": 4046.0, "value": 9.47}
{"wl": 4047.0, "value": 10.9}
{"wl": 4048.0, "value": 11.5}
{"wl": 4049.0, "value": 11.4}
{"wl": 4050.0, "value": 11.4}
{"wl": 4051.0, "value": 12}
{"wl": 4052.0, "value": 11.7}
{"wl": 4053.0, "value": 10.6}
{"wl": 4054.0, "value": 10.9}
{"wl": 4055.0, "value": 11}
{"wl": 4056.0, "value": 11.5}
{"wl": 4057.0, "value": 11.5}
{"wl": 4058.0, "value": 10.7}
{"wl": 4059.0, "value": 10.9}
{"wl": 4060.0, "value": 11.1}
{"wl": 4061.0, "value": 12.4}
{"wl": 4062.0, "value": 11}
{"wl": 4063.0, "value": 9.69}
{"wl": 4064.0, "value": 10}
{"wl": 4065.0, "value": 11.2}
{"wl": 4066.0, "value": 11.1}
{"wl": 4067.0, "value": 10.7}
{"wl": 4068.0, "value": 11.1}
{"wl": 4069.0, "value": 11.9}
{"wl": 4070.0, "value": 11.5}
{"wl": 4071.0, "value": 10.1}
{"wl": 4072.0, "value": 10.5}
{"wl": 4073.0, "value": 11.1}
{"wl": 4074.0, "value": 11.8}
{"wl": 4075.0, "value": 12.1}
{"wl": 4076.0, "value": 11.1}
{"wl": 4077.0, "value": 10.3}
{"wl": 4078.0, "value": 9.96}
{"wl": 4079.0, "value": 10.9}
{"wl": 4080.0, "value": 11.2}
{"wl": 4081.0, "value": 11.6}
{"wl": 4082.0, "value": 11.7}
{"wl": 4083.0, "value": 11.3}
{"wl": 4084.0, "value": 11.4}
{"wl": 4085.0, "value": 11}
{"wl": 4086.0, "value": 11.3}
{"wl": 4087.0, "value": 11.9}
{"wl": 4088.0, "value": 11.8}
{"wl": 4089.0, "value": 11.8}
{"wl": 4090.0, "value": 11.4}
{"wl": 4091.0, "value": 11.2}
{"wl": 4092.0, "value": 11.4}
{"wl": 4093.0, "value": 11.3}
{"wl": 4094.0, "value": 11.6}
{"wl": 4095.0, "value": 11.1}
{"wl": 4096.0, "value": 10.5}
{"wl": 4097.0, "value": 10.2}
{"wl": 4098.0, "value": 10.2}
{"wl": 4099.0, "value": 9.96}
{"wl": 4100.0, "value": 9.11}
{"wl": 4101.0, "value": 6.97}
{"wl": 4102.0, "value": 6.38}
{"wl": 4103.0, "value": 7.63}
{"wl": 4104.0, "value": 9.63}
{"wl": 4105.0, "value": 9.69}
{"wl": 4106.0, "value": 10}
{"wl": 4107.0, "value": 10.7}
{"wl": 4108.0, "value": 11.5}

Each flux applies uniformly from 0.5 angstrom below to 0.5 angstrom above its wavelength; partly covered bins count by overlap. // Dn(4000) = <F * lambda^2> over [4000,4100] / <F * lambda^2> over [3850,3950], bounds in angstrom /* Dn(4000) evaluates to 1.3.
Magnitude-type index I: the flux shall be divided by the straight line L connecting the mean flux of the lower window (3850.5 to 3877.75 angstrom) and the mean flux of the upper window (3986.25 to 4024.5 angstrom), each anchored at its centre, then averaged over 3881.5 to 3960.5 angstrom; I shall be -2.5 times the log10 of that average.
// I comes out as 0.21 mag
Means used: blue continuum 10.2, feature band 8.74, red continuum 11.2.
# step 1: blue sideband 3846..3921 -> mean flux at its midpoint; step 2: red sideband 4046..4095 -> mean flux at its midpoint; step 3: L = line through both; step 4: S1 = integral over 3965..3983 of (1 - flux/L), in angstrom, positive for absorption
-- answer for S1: 5.5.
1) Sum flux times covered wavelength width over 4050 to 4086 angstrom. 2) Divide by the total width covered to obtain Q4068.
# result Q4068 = 11.1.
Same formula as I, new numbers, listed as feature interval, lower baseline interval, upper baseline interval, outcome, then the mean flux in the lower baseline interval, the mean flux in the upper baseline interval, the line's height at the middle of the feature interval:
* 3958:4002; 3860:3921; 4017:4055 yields 0.174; 9.72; 11.2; 10.7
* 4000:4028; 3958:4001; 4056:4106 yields -0.181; 9.05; 10.7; 9.62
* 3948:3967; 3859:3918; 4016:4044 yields 0.159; 9.72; 11.3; 10.5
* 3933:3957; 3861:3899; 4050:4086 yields 0.240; 9.59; 11.1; 10.1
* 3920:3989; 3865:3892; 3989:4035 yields 0.277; 9.36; 11.2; 10.4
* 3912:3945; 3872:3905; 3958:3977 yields 0.050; 9.24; 6.71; 7.96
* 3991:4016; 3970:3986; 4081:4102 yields -0.185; 9.12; 10.8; 9.49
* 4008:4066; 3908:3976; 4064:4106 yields -0.150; 8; 10.7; 9.78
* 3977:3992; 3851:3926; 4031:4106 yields -0.042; 9.75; 10.9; 10.4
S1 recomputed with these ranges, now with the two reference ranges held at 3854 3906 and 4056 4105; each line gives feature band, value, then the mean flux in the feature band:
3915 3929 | 0.67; 9.35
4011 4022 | -0.98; 11.3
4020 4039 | -1.45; 11.3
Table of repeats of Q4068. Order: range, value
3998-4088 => 11.2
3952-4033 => 10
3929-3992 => 8.09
